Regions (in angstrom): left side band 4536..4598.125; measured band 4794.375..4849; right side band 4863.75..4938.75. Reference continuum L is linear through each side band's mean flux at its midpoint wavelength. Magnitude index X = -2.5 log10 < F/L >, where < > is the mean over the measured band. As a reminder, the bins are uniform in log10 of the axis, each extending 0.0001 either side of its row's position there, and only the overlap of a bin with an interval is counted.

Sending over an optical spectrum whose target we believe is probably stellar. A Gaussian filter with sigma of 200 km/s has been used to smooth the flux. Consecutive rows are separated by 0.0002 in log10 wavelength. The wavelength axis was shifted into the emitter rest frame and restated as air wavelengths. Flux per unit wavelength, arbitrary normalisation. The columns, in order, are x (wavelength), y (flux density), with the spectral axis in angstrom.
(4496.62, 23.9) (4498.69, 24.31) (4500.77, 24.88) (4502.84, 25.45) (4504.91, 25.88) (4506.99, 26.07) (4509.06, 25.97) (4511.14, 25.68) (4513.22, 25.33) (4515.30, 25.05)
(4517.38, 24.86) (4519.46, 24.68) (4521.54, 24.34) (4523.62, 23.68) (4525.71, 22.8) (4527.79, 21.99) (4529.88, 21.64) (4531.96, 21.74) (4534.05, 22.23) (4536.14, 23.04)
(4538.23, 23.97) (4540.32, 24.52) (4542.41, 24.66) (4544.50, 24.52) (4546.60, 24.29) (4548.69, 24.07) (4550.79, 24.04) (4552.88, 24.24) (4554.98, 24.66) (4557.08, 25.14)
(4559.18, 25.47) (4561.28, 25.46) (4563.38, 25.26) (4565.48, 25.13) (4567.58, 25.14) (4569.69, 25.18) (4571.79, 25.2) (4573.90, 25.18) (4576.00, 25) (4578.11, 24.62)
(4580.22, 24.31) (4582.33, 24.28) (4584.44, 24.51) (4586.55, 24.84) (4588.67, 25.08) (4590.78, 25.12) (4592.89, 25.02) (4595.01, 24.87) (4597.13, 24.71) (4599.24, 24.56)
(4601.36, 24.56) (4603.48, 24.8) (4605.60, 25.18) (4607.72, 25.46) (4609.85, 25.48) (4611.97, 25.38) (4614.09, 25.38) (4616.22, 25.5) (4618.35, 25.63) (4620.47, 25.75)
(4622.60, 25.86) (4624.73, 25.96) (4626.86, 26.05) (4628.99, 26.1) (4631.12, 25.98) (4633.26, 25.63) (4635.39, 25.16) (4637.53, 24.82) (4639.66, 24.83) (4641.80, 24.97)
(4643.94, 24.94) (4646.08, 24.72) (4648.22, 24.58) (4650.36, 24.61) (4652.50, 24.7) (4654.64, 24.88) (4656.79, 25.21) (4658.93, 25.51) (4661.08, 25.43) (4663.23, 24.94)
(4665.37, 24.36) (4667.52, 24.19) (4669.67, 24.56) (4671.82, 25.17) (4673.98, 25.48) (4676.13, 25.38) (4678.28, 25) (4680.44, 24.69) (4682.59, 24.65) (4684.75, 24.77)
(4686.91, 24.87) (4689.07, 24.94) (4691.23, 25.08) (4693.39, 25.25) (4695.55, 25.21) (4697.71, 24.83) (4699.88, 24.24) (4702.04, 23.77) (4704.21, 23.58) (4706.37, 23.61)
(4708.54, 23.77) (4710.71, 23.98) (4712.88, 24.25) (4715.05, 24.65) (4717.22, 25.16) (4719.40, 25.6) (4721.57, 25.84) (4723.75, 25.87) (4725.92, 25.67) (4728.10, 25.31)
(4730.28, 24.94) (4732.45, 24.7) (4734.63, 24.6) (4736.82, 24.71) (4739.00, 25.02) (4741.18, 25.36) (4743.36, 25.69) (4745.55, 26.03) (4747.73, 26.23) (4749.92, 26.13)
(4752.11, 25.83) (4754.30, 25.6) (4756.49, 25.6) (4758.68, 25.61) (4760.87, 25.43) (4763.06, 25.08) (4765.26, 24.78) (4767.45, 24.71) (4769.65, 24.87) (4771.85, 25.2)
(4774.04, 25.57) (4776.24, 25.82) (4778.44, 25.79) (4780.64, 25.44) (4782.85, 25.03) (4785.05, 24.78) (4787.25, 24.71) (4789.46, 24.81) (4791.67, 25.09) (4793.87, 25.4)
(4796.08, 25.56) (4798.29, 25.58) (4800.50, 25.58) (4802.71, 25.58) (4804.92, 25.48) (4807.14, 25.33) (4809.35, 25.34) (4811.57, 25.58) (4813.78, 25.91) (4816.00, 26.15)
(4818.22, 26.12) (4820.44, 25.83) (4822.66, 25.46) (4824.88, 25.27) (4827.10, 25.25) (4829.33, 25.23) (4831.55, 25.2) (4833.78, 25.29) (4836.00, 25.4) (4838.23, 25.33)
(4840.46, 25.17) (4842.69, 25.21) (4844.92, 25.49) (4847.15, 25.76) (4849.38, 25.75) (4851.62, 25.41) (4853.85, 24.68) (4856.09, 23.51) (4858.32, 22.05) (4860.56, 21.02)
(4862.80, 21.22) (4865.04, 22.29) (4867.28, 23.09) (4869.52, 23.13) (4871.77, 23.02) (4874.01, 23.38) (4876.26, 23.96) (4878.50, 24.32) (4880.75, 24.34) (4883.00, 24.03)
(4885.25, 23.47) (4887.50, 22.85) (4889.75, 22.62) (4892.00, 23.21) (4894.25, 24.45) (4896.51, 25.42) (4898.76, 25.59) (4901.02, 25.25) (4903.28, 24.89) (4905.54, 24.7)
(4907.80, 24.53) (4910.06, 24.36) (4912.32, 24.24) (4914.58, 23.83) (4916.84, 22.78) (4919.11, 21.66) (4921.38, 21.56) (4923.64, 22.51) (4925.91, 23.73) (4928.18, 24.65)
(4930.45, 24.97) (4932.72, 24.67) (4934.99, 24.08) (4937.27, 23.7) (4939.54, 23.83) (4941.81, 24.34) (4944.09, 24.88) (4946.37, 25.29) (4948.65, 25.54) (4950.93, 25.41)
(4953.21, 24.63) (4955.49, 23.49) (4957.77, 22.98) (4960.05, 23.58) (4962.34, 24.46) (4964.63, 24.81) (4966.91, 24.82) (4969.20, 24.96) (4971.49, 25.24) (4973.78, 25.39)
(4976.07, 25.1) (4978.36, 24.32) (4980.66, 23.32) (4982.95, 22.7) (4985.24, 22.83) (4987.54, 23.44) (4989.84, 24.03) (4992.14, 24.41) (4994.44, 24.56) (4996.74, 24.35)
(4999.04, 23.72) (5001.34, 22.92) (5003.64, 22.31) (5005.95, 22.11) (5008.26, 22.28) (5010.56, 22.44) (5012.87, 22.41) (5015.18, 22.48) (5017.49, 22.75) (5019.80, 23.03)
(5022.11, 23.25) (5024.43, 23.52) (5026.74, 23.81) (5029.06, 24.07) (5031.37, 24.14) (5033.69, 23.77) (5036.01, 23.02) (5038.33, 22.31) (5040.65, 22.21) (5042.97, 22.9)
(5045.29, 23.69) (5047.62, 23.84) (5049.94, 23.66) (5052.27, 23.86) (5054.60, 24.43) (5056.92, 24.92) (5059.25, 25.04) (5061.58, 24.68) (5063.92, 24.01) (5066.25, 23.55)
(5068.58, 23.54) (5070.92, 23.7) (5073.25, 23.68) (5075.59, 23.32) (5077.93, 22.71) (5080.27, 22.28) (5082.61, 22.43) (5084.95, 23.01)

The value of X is -0.07 mag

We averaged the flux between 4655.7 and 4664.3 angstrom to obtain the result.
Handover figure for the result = 25.3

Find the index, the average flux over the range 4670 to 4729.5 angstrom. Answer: 24.8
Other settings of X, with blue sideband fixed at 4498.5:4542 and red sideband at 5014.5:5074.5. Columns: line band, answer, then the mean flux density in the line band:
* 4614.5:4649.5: -0.06 mag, 25.4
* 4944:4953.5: -0.07 mag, 25.2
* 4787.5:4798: -0.06 mag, 25.2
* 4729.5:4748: -0.06 mag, 25.2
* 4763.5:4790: -0.05 mag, 25.1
